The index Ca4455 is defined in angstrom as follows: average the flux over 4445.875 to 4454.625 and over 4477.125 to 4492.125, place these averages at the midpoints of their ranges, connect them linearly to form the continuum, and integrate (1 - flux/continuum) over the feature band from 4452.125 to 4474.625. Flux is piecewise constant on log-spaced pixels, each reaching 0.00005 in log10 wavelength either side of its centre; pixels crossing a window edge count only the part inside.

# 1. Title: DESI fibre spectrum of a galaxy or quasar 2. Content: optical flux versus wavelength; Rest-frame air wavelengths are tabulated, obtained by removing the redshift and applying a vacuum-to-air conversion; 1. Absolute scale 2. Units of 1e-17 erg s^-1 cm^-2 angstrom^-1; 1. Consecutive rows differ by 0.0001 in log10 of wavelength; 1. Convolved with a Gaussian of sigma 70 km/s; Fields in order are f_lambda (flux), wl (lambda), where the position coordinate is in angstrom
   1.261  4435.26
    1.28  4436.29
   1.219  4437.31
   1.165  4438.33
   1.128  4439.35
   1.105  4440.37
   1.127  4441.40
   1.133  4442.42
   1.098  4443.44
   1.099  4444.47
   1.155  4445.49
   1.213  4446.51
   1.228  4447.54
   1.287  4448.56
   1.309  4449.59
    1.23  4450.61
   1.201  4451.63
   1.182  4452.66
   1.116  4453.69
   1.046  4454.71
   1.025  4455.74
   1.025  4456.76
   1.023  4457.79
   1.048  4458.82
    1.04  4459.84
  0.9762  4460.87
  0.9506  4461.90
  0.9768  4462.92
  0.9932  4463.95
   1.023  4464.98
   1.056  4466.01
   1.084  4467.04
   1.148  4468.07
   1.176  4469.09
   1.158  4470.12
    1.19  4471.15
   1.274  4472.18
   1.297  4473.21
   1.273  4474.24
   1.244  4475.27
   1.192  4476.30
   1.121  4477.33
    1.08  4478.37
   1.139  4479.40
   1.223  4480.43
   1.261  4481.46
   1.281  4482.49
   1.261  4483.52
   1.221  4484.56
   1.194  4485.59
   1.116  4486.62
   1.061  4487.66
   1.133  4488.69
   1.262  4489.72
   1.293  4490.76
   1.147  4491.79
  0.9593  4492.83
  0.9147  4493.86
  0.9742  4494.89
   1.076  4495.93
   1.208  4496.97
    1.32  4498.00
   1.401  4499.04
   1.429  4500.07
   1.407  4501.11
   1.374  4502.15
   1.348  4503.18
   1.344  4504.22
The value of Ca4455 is 2.0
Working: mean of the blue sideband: 1.21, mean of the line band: 1.09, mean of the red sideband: 1.19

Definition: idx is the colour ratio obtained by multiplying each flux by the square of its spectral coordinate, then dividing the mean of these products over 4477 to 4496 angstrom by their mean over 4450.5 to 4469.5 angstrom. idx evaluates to 1.09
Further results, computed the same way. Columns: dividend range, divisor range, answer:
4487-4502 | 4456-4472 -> 1.13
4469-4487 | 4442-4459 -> 1.07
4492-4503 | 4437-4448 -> 1.08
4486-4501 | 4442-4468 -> 1.08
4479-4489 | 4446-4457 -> 1.03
